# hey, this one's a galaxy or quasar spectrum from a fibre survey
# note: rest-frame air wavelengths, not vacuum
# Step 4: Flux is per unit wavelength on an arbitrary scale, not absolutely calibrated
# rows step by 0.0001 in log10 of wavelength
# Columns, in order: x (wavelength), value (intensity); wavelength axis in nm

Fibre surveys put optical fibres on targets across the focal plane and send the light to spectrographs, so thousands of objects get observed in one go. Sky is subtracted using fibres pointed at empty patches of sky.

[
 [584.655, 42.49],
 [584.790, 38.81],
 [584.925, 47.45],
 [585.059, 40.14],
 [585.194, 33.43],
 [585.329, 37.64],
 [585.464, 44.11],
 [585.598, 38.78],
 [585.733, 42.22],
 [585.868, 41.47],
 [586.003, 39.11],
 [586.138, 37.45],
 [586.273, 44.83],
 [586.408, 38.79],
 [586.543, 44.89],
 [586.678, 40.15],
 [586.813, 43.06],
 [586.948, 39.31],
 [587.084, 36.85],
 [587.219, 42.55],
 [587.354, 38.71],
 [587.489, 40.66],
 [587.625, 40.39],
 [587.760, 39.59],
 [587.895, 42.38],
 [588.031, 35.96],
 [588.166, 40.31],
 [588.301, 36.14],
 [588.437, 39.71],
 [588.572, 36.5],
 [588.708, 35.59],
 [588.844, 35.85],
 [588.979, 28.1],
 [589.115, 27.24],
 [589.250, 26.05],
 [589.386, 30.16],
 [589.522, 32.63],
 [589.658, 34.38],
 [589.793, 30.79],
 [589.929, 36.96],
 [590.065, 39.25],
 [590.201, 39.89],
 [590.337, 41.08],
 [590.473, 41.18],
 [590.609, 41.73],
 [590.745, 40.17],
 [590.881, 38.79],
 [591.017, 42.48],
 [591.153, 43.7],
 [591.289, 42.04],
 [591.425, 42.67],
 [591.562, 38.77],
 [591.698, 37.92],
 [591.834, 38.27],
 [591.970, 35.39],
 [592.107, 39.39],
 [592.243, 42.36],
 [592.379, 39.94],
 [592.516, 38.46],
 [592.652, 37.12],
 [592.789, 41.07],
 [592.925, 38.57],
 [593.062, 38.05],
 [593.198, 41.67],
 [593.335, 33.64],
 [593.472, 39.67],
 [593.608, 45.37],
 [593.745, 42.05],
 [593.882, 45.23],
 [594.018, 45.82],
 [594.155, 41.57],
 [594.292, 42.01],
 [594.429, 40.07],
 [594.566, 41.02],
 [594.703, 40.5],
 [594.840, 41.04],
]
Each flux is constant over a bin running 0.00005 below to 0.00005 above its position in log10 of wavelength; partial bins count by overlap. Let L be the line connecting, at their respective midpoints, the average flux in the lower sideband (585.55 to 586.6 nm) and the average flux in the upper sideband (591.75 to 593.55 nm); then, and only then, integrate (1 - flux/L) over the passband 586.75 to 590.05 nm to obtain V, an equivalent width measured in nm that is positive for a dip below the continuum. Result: 0.32 nm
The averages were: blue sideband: 40.9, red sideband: 38.8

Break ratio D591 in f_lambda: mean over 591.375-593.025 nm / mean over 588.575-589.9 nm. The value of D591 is 1.24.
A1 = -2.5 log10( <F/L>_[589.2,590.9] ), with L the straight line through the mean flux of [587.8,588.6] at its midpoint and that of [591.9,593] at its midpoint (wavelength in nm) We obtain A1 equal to 0.07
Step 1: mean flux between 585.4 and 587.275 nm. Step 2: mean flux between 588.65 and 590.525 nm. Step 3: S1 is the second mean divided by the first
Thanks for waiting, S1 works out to 0.83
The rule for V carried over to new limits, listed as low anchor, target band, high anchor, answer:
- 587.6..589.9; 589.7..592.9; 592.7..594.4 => -0.115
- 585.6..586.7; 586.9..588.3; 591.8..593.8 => 0.039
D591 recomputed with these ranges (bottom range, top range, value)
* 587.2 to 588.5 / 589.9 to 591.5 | 1.03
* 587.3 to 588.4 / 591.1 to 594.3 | 1.03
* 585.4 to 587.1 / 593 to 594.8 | 1.01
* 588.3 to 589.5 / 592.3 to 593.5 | 1.19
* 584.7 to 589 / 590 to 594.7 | 1.02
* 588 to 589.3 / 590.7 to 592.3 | 1.17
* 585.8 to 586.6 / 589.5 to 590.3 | 0.88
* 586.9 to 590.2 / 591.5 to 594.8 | 1.11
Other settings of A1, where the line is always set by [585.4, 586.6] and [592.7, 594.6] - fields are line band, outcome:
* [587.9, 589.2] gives 0.17 mag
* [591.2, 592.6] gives 0.04 mag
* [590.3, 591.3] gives -0.01 mag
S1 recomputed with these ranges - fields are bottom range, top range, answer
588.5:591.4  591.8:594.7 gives 1.10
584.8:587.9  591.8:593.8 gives 0.97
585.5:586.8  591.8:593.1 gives 0.95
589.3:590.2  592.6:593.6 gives 1.14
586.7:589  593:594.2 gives 1.08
